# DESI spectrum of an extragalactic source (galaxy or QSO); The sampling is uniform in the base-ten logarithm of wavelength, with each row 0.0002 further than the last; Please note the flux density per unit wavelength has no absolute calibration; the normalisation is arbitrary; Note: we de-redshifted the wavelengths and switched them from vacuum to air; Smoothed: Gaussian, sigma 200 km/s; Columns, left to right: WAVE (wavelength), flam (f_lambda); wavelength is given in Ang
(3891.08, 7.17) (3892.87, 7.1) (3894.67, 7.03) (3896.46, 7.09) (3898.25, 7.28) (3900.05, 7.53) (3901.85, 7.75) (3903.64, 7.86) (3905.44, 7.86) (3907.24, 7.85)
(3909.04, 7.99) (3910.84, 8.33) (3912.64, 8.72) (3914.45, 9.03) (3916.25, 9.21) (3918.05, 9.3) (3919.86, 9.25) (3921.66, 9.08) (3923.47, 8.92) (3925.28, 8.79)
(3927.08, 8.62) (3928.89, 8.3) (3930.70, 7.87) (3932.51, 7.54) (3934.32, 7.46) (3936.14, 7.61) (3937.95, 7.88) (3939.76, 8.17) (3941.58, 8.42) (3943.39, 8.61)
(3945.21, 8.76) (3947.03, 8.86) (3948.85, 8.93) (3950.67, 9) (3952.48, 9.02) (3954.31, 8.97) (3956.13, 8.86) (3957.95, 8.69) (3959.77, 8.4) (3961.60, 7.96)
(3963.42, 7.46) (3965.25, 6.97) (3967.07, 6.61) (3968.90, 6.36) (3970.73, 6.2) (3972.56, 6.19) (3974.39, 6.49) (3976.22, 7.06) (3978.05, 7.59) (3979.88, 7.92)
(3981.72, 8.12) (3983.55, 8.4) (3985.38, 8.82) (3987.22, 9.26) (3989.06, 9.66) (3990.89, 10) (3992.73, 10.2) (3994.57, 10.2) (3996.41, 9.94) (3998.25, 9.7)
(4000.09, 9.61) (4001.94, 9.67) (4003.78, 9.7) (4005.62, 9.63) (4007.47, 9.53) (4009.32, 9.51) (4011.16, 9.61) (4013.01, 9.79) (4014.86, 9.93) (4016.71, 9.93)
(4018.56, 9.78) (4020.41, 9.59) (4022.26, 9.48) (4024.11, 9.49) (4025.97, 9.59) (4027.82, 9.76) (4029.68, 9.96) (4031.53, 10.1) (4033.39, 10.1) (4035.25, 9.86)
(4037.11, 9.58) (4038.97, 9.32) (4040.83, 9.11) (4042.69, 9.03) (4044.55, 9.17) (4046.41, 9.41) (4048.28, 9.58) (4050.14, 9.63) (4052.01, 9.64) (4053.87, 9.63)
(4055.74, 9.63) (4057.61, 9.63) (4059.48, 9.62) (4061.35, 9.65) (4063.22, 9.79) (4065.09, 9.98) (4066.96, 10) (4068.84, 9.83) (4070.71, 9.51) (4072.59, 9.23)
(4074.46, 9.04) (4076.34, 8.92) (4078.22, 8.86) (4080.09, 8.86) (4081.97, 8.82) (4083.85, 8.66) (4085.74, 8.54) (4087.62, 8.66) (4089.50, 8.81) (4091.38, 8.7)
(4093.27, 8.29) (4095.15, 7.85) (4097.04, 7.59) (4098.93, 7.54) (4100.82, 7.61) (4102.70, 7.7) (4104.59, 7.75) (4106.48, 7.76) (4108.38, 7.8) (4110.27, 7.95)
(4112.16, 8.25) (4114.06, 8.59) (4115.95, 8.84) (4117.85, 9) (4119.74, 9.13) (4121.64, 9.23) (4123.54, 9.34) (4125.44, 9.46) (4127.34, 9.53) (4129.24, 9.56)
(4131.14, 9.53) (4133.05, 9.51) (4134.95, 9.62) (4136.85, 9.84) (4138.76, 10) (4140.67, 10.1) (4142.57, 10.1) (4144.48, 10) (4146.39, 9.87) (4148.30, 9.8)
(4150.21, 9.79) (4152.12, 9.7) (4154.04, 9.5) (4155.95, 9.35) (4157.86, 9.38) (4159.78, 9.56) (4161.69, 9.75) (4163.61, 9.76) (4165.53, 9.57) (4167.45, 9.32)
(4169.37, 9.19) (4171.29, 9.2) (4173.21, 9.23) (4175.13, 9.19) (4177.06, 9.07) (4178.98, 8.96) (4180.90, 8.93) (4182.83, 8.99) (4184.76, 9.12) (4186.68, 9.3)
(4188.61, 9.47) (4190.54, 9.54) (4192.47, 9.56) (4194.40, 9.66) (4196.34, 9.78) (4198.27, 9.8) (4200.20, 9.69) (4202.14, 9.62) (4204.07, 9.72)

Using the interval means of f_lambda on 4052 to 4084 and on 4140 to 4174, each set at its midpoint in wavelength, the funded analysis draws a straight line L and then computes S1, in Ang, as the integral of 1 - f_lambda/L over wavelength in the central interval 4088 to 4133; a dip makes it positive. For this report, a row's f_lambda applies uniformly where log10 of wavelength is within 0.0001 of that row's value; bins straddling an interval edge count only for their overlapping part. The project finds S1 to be 4.6 Ang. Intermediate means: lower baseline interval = 9.42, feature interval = 8.54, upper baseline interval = 9.62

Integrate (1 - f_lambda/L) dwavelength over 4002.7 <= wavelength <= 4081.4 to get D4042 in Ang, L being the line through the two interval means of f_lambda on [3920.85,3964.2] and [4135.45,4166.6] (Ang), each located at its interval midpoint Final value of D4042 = -4.5 Ang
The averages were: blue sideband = 8.43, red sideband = 9.75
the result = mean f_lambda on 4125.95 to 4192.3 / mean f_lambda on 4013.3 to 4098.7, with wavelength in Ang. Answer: 1.02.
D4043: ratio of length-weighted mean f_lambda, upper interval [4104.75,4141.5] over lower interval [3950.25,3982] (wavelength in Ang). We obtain 1.19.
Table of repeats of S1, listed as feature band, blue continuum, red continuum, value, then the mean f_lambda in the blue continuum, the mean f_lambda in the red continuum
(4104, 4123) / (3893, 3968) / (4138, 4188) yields 1.6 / 8.23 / 9.49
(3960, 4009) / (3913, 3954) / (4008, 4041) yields 4.1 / 8.58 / 9.7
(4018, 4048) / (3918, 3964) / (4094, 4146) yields -3.1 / 8.48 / 8.87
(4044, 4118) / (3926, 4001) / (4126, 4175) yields 2.2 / 8.31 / 9.62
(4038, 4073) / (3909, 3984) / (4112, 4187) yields -2.9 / 8.14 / 9.42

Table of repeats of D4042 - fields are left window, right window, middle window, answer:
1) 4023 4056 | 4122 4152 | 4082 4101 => 2.7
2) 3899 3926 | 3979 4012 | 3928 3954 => 1.4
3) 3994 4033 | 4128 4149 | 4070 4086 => 1.4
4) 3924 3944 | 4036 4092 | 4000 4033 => -3.1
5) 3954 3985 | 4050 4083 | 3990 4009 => -3.9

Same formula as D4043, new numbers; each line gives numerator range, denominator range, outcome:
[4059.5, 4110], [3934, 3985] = 1.10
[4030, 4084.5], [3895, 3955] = 1.13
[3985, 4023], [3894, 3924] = 1.18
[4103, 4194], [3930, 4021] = 1.08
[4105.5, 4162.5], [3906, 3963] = 1.10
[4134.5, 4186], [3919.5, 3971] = 1.16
